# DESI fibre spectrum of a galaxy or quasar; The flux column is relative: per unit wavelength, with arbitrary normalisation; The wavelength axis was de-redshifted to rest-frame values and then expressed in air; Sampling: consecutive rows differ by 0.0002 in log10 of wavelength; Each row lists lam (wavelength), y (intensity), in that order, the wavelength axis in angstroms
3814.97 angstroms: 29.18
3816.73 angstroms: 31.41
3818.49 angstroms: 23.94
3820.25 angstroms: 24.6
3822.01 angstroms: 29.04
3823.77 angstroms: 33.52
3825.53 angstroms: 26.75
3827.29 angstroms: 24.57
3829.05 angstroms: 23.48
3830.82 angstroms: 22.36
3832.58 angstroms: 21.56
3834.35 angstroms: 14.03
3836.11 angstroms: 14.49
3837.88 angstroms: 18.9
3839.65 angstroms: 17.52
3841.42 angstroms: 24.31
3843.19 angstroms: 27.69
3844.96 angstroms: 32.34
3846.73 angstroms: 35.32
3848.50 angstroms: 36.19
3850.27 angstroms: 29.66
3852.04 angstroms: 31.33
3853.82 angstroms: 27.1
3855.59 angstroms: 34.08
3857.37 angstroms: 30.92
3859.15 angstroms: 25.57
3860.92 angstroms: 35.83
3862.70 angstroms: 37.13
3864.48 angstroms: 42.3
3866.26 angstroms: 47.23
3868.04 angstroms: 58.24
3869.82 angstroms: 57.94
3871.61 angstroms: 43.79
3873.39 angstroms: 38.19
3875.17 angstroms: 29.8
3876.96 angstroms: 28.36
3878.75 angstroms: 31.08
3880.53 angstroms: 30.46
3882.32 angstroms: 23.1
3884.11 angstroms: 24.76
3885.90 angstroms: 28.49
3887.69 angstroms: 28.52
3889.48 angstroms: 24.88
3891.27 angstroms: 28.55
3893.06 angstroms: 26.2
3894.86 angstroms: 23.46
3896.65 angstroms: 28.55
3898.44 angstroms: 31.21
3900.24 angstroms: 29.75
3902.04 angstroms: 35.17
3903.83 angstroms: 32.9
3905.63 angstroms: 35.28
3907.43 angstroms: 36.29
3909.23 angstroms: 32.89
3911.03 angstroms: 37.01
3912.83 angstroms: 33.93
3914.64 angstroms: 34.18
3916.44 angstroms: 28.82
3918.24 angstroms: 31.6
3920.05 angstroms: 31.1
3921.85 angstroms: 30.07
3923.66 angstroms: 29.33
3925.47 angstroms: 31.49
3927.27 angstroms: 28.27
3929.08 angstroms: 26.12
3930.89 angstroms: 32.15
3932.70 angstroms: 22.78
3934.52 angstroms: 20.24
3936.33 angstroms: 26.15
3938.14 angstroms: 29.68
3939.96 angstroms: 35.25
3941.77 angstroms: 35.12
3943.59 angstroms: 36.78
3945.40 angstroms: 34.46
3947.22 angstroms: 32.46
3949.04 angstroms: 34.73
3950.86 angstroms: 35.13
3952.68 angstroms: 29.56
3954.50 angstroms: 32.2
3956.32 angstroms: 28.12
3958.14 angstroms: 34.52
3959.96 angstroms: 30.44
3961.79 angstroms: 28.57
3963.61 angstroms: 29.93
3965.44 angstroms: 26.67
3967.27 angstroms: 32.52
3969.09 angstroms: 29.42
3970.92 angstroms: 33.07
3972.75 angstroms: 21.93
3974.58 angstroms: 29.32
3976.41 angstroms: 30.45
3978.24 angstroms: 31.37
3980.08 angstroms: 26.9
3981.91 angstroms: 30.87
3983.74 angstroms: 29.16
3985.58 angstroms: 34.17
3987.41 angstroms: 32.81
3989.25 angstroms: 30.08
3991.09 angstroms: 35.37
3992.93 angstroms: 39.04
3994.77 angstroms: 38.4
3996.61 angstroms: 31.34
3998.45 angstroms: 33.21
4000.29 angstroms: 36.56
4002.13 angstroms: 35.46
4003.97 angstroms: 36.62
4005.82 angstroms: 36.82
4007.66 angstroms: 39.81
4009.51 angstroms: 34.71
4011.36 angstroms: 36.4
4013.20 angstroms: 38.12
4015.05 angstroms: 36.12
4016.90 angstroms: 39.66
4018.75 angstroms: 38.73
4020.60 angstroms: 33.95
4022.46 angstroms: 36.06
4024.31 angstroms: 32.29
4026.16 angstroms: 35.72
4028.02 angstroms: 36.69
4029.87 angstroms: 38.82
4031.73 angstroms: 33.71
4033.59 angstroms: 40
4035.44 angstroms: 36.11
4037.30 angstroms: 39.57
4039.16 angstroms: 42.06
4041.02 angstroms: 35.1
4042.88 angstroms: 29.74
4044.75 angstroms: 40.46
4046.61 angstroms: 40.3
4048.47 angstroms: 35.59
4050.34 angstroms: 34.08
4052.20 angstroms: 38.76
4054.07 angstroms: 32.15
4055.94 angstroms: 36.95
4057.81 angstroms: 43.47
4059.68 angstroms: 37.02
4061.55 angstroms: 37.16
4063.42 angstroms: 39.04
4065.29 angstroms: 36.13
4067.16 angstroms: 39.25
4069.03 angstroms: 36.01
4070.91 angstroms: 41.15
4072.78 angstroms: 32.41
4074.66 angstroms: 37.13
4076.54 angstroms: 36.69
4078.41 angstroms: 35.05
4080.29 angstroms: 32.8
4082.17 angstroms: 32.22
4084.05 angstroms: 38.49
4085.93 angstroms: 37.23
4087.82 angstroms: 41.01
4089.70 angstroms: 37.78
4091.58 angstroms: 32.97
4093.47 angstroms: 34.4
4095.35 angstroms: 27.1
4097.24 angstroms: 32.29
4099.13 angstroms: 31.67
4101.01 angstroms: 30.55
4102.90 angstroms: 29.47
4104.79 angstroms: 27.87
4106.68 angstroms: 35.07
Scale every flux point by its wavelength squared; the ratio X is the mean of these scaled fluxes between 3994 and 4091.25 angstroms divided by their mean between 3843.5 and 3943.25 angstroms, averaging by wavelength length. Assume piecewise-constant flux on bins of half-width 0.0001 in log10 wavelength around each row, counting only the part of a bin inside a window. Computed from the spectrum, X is 1.2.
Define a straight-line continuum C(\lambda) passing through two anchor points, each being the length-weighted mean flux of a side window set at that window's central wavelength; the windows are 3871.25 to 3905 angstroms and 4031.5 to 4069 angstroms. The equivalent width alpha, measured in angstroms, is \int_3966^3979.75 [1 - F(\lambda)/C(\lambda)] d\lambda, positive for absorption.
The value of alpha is 1.7 angstroms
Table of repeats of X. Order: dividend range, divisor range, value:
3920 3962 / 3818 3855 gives 1.26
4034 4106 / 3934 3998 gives 1.20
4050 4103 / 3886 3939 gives 1.30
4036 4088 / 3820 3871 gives 1.34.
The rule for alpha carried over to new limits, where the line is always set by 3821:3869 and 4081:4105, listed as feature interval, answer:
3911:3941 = 1.2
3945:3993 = 0.8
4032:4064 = -4.5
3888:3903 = 1.0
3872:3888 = 0.3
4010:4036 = -3.3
